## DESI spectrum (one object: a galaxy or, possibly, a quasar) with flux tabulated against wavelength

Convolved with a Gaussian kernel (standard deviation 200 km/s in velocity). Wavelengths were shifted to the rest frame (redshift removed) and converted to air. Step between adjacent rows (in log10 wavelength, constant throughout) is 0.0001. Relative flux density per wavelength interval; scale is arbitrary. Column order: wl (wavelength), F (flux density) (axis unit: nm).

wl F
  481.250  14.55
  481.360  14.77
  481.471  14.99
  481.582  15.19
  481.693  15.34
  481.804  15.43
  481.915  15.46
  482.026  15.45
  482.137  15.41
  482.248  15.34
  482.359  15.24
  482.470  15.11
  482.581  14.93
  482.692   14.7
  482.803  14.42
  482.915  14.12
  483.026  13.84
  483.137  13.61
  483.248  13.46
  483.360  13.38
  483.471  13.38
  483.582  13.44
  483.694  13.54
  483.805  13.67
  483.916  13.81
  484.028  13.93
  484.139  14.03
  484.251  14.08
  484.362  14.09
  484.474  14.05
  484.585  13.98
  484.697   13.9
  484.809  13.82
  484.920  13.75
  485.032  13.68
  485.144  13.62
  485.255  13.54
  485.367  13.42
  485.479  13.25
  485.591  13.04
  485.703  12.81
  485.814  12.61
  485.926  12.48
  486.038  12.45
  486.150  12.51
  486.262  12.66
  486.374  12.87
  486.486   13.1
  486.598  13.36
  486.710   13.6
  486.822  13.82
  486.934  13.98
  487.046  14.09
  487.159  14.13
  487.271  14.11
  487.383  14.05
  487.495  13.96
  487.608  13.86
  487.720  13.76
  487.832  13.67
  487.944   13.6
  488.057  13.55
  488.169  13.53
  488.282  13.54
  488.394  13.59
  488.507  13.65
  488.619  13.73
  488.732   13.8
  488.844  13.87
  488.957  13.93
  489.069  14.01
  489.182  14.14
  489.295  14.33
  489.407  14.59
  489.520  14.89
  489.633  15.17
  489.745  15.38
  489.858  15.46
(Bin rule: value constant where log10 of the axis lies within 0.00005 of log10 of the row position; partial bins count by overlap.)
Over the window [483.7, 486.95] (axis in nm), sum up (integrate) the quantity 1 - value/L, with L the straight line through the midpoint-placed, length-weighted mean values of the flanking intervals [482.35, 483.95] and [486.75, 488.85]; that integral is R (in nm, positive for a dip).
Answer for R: 0.11 nm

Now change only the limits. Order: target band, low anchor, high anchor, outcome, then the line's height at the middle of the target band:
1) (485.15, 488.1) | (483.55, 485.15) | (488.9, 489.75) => 0.156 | 14.1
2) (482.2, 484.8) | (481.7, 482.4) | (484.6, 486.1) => 0.067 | 14.5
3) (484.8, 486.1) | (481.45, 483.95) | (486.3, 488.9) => 0.080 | 14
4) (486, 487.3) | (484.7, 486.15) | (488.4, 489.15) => 0.004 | 13.4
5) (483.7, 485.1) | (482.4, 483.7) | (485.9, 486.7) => -0.037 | 13.5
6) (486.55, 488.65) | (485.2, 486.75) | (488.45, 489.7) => -0.024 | 13.6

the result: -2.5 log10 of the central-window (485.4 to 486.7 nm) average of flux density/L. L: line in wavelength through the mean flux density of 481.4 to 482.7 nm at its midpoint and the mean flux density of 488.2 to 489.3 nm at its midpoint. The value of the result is 0.121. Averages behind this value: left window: 15.2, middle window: 12.9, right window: 13.8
